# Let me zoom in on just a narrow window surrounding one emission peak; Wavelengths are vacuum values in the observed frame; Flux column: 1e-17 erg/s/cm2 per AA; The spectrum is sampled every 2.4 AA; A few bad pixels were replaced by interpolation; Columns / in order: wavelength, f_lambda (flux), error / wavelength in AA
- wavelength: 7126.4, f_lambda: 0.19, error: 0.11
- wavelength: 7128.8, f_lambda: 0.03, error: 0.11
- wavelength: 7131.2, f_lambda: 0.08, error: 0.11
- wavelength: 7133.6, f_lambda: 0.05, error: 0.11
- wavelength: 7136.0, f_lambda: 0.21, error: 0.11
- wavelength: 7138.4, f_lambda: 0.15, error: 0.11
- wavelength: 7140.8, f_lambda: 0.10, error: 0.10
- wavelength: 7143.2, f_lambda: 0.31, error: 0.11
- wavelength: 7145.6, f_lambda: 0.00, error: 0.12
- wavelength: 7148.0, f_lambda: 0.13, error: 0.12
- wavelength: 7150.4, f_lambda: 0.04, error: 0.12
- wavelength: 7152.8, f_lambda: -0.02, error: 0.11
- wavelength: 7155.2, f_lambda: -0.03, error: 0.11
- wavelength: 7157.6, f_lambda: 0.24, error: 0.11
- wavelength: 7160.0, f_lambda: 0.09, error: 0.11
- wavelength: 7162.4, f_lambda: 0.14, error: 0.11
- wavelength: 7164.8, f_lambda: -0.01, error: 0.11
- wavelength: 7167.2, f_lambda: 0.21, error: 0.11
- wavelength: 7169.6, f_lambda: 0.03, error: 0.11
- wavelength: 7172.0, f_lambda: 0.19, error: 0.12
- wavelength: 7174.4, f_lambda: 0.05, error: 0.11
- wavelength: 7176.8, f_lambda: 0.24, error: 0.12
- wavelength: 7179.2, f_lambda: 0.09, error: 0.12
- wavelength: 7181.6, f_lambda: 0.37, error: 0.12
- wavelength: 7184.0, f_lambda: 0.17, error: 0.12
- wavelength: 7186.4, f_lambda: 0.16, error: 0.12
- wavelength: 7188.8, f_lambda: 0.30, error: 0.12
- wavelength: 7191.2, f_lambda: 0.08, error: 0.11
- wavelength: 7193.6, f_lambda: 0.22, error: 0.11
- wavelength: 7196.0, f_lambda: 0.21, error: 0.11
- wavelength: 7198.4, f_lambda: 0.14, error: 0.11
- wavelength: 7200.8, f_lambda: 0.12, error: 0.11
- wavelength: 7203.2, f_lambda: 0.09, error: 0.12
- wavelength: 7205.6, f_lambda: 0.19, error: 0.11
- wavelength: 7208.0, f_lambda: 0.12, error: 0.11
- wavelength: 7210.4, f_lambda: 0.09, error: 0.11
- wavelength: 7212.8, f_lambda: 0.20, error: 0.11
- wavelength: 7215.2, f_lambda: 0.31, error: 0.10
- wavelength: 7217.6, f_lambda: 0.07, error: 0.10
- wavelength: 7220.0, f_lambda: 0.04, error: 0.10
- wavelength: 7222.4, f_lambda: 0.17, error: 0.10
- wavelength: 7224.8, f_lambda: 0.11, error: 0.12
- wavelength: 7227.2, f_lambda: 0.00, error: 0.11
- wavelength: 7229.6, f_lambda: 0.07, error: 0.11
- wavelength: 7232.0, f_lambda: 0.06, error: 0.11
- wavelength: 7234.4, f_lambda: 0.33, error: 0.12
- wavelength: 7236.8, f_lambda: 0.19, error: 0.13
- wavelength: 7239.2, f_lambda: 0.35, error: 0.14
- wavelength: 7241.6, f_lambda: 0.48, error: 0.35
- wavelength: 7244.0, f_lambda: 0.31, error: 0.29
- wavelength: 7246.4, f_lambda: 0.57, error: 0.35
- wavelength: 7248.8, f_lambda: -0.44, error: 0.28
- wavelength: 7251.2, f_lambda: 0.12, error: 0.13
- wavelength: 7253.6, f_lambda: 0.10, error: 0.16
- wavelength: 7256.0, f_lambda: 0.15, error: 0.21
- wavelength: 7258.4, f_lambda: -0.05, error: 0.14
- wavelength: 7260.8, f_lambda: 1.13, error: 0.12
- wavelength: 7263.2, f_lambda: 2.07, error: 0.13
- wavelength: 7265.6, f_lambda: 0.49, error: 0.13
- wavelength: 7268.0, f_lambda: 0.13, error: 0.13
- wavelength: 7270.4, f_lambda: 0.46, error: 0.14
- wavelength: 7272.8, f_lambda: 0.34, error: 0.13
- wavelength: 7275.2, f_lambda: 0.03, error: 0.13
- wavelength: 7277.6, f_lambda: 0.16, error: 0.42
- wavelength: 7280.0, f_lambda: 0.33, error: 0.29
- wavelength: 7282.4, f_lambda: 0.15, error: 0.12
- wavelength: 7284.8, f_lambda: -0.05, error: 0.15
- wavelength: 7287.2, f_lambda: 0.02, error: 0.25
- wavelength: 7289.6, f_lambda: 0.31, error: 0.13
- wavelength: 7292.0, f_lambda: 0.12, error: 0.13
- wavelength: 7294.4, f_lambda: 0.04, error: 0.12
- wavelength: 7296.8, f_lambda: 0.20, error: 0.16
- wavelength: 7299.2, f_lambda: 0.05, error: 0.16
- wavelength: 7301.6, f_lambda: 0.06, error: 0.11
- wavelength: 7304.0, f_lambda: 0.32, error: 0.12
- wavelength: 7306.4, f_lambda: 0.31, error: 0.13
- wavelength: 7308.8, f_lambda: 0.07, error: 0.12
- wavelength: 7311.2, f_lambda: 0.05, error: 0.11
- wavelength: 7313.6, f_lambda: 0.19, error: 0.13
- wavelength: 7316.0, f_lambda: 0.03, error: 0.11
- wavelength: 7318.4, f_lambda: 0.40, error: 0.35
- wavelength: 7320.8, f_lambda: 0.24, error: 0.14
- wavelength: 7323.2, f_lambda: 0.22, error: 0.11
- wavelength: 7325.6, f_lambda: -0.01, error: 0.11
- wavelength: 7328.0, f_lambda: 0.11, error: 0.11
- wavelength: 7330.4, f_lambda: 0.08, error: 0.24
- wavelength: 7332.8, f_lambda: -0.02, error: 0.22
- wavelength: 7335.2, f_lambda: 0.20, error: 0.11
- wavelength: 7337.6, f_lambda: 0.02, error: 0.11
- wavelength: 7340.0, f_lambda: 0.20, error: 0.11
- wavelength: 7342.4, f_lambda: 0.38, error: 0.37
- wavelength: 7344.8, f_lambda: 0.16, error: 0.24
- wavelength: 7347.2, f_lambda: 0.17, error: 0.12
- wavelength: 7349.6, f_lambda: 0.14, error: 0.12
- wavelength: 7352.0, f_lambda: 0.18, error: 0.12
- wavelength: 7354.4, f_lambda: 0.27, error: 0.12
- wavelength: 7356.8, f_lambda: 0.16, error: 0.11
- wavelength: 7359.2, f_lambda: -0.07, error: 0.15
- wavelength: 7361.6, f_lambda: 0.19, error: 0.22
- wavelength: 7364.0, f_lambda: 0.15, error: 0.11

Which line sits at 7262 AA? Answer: H-beta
